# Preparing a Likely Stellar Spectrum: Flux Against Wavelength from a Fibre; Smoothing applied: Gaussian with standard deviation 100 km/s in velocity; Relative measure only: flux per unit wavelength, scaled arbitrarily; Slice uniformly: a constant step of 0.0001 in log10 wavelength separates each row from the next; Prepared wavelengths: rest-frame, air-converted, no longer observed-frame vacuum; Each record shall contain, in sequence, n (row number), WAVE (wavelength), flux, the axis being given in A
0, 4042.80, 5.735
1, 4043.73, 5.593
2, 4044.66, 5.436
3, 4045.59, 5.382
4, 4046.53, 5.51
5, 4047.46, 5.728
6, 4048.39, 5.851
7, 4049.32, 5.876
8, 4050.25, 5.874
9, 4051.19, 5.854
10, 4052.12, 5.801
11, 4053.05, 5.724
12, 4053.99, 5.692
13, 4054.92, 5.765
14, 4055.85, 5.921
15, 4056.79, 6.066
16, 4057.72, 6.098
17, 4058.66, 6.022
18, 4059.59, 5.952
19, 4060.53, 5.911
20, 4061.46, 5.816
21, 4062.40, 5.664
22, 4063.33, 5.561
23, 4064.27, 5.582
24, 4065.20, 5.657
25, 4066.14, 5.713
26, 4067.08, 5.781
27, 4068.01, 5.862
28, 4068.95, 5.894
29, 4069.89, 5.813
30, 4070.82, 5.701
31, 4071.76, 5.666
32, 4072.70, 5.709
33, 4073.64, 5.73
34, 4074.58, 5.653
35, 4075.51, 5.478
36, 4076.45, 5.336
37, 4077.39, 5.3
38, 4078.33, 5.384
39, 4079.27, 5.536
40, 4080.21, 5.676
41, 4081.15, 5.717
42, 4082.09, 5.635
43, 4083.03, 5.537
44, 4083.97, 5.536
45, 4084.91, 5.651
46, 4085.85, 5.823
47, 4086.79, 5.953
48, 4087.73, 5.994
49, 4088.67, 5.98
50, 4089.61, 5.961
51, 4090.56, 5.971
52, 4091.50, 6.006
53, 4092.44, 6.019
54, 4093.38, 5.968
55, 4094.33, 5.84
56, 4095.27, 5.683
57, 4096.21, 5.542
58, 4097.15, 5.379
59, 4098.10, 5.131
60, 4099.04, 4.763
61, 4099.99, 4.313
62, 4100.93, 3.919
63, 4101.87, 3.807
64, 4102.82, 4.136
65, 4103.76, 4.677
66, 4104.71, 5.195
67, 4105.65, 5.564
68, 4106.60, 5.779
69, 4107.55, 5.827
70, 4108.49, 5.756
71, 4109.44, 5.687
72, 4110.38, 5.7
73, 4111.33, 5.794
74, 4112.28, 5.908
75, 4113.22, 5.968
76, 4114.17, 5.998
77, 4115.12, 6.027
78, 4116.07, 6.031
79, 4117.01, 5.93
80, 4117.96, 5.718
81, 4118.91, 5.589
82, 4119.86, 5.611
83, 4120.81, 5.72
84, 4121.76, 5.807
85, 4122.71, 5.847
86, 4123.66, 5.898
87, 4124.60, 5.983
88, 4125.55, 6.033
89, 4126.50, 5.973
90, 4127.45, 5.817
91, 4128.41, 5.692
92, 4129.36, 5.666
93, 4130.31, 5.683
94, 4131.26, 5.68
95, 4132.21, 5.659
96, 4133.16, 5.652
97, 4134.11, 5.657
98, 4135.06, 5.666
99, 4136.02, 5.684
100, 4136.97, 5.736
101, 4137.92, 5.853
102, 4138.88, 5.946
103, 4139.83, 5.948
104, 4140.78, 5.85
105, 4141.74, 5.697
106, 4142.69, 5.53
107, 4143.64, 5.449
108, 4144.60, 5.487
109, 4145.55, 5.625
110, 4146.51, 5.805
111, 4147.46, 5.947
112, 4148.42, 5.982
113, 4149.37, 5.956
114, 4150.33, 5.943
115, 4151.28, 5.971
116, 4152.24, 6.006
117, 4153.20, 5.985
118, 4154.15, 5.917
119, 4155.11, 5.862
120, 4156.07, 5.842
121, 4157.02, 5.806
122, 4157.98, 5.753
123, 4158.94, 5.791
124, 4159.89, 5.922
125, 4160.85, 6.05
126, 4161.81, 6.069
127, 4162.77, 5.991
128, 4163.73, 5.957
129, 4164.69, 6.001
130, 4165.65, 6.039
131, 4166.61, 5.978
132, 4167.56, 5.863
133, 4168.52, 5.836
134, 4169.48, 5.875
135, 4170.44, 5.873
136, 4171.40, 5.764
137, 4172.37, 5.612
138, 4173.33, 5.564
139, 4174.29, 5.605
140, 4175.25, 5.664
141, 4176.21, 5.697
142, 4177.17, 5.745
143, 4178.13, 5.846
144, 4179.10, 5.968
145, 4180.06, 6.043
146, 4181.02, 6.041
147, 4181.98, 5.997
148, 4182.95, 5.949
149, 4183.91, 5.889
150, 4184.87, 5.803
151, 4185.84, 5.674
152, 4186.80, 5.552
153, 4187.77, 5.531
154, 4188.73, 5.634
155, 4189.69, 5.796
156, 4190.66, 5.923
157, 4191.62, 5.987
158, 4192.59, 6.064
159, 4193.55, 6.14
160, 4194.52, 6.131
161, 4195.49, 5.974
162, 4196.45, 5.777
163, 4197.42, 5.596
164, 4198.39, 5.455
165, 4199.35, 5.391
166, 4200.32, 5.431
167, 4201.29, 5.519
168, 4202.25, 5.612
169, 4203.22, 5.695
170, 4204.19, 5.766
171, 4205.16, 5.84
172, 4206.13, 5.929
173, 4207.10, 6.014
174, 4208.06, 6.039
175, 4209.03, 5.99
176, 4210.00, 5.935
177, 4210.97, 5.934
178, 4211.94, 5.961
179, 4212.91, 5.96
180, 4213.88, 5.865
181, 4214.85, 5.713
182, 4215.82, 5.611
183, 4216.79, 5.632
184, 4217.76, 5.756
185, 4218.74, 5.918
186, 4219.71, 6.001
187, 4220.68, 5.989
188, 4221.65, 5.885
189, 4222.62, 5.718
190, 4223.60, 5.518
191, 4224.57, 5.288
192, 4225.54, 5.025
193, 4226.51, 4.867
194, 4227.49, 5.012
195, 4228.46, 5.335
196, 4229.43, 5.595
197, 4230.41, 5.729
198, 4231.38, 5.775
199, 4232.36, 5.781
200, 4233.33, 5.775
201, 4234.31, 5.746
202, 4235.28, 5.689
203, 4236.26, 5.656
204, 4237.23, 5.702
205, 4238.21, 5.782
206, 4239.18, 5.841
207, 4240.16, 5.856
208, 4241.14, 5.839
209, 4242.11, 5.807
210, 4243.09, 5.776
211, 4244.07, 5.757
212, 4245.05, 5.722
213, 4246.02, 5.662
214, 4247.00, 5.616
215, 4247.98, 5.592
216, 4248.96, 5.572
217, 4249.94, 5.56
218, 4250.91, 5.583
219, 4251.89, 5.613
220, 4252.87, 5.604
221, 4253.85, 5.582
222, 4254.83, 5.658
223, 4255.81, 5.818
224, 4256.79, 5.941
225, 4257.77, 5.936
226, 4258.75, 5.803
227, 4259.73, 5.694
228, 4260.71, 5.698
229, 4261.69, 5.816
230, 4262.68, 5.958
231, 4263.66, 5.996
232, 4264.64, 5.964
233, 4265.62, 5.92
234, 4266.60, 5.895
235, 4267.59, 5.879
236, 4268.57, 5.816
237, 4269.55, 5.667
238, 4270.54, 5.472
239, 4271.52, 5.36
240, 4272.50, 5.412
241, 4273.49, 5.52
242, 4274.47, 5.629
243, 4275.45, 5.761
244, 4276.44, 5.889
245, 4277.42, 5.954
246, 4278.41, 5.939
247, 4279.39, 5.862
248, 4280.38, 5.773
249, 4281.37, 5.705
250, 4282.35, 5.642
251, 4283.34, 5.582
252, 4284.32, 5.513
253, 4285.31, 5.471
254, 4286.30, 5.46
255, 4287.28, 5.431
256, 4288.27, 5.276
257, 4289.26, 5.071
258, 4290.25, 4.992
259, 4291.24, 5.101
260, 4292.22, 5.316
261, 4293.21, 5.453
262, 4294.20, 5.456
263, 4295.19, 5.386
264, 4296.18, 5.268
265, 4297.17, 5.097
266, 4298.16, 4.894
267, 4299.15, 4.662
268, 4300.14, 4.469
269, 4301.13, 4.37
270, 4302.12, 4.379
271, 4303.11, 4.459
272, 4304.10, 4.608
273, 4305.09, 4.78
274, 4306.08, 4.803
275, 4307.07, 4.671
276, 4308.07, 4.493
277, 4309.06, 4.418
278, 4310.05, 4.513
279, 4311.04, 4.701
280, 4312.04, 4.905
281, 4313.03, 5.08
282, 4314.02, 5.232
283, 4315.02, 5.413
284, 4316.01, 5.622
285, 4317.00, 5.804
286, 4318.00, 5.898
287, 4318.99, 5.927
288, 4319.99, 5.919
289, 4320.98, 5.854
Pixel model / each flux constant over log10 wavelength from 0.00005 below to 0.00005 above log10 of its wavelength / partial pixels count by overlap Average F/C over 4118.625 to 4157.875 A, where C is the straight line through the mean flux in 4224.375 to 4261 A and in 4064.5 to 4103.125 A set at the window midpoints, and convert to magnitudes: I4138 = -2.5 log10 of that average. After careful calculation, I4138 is -0.04 mag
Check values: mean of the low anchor 5.52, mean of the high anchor 5.64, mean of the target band 5.79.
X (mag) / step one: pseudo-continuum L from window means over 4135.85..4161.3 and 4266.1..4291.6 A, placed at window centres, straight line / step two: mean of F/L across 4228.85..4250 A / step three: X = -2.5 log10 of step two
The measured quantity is -0.01 mag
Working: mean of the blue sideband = 5.83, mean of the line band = 5.72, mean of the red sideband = 5.58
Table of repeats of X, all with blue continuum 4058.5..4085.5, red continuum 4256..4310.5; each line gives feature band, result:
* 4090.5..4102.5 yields 0.08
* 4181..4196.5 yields -0.07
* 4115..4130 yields -0.04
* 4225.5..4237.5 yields -0.02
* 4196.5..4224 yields -0.06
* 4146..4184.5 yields -0.07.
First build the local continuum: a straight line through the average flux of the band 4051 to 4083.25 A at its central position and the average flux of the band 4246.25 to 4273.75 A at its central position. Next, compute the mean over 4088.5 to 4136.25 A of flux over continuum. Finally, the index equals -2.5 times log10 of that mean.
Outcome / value 0.02 mag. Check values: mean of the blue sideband 5.72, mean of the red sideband 5.71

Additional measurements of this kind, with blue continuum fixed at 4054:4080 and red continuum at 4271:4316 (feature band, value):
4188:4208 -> -0.073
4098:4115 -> 0.078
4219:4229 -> -0.026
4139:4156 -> -0.056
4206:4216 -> -0.103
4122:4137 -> -0.038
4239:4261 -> -0.084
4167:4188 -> -0.064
